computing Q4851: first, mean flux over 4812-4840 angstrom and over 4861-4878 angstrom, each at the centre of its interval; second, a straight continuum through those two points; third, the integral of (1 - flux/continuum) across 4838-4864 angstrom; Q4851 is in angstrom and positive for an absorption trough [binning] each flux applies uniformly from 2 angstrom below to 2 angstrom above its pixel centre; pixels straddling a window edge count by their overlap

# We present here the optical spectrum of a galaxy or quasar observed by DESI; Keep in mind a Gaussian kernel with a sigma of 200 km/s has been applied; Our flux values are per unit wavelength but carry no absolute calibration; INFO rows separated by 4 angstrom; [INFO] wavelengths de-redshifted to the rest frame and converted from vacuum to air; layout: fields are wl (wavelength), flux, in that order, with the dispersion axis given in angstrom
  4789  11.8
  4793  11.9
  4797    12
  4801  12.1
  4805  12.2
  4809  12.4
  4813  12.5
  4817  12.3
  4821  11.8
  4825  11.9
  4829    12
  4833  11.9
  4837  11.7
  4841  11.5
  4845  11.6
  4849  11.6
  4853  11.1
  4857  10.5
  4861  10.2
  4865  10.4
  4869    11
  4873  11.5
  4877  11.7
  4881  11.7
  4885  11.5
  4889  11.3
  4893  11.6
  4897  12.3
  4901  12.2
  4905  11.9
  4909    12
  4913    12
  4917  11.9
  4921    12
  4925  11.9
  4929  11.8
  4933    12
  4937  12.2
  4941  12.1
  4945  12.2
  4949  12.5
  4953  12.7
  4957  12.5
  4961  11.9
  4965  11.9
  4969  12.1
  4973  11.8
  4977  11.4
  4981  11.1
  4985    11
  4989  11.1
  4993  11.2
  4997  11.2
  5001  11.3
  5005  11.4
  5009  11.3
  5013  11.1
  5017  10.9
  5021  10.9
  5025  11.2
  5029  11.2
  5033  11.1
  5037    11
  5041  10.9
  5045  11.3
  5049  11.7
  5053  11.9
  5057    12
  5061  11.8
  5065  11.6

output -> 0.8 angstrom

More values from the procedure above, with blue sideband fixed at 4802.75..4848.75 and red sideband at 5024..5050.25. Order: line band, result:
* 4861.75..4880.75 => 1.06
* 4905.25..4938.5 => -1.02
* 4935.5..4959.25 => -1.75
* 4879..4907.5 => -0.18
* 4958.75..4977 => -0.69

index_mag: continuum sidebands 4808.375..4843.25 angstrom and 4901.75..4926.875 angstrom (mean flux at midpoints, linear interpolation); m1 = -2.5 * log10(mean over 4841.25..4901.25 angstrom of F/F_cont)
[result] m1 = 0.06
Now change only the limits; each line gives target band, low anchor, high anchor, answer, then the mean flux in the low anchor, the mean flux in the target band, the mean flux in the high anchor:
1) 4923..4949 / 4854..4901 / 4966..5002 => -0.068 mag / 11.3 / 12.1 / 11.4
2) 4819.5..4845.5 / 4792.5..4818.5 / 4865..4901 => 0.018 mag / 12.2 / 11.8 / 11.5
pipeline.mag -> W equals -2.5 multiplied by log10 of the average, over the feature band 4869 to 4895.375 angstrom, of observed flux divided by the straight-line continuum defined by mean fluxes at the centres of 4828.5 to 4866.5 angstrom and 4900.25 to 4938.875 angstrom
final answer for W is 0.01 mag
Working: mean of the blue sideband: 11.2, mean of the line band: 11.5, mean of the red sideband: 12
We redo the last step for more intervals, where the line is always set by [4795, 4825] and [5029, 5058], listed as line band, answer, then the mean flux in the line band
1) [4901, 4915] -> -0.015 mag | 12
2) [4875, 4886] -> 0.026 mag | 11.6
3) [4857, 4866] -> 0.162 mag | 10.3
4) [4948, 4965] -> -0.060 mag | 12.3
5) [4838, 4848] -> 0.045 mag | 11.6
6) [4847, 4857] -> 0.079 mag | 11.2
